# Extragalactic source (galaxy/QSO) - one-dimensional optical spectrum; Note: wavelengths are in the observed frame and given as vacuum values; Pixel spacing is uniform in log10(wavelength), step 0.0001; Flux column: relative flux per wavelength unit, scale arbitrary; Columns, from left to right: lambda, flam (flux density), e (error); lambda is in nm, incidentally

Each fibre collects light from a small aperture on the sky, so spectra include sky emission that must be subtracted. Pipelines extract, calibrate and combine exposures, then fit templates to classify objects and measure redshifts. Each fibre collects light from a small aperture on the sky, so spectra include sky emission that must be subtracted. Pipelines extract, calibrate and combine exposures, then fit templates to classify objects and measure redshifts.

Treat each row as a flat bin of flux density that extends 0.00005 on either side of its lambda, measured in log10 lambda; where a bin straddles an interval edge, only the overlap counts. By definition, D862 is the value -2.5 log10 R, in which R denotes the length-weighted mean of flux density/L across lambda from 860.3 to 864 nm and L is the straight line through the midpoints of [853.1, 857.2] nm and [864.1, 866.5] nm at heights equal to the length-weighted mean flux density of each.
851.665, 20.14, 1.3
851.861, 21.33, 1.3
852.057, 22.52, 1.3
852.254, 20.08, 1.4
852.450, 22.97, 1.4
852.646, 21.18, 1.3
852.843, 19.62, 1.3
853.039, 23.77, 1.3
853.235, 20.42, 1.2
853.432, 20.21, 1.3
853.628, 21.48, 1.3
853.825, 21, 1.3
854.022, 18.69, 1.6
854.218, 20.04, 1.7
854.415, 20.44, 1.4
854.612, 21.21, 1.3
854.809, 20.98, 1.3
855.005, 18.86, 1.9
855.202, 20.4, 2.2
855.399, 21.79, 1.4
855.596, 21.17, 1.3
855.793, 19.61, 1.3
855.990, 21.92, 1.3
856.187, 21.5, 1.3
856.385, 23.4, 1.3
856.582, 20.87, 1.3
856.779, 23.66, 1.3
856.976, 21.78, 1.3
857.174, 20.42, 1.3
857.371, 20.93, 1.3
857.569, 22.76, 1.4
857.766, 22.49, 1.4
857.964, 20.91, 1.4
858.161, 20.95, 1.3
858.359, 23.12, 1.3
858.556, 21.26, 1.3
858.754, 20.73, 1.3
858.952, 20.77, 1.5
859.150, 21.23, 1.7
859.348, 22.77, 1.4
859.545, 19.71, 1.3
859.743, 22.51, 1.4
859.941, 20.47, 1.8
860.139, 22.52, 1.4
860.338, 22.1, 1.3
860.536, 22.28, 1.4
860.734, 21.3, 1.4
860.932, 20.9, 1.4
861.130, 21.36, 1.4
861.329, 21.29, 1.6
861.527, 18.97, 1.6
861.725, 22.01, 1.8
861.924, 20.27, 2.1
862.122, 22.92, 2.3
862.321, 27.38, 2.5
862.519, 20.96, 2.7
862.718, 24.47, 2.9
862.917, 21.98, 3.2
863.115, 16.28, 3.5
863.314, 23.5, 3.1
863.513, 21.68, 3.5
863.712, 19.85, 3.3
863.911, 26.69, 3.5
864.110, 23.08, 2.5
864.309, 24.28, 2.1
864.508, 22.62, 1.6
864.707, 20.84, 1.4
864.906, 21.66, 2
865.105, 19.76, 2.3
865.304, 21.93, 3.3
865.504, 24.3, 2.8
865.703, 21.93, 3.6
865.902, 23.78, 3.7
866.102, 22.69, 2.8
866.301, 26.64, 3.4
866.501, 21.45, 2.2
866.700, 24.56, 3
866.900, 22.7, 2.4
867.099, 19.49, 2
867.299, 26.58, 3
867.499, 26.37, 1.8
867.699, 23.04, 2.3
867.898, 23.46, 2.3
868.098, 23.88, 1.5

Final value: 0.01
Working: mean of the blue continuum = 21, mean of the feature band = 21.9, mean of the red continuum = 22.7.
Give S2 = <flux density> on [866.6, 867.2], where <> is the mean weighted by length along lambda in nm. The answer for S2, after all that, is 22.3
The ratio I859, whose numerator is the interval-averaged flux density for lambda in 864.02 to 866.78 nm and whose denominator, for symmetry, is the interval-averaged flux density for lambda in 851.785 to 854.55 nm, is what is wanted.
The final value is 1.1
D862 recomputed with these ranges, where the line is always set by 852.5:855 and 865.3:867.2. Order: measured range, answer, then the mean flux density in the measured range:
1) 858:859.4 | 0.01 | 21.5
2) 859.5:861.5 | 0.03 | 21.4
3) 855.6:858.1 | -0.02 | 21.7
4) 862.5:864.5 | 0.01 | 22.3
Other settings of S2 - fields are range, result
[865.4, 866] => 23.3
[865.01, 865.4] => 20.9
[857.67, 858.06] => 21.7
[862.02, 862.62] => 23.7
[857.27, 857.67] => 21.9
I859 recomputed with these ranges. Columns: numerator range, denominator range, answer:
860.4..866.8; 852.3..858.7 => 1.05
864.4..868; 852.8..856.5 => 1.10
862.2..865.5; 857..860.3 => 1.04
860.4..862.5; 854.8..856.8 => 1.03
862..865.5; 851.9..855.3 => 1.07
